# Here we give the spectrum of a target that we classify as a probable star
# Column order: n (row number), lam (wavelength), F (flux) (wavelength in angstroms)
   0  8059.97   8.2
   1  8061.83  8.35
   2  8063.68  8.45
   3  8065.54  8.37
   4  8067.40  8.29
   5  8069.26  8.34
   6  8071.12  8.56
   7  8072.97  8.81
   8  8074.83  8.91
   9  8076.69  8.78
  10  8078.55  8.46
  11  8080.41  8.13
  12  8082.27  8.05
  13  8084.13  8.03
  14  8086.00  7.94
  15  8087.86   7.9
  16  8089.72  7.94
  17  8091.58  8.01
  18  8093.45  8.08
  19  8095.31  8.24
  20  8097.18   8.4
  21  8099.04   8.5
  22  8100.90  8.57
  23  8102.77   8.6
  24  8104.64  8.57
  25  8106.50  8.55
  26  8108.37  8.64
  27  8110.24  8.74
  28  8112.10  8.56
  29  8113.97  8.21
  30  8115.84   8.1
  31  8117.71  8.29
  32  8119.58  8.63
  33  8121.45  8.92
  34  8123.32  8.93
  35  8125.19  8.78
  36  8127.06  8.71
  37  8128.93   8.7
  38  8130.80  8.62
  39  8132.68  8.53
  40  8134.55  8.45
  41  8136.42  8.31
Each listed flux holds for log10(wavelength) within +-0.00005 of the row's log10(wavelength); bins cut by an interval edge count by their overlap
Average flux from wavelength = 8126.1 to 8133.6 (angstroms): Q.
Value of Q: 8.64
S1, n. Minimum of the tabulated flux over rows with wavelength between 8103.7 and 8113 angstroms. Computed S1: 8.55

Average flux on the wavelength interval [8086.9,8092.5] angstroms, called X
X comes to 7.96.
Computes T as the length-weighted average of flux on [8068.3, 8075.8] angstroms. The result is 8.66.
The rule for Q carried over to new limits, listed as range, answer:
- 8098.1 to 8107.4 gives 8.56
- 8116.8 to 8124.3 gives 8.69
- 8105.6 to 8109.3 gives 8.59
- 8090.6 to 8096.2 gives 8.11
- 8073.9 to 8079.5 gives 8.71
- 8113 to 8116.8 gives 8.15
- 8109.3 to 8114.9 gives 8.51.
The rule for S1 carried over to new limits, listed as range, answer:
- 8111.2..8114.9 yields 8.21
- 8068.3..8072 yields 8.34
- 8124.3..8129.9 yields 8.7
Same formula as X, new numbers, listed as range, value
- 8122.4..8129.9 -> 8.79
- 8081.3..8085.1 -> 8.03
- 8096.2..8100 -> 8.46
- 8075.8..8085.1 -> 8.28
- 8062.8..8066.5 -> 8.4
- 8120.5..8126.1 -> 8.88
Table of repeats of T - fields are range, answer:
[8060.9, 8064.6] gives 8.41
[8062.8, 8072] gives 8.39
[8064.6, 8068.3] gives 8.32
